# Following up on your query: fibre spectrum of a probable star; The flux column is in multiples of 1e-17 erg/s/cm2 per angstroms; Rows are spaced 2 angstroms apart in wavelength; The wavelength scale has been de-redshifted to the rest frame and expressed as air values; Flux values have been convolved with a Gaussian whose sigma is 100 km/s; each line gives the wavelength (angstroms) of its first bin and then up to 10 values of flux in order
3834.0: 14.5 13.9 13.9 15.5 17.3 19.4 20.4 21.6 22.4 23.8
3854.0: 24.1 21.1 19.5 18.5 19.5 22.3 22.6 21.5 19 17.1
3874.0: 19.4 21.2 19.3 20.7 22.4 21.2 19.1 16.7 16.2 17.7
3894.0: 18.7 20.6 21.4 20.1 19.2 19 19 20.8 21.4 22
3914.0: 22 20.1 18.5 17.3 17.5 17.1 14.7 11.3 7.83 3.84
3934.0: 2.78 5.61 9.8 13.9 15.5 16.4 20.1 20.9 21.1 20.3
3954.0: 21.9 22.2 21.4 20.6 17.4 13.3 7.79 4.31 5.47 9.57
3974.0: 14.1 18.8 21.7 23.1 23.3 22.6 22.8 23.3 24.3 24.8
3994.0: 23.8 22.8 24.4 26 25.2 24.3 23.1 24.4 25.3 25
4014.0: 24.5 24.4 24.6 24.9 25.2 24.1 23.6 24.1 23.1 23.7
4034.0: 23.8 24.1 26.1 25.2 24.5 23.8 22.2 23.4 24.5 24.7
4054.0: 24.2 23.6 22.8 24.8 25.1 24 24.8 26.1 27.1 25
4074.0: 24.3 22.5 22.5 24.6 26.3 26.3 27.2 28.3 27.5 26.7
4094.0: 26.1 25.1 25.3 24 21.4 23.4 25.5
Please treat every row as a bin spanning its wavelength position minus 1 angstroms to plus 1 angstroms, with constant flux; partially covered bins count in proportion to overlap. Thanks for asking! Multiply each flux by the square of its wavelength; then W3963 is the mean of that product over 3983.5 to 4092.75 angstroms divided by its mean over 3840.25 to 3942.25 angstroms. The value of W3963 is 1.46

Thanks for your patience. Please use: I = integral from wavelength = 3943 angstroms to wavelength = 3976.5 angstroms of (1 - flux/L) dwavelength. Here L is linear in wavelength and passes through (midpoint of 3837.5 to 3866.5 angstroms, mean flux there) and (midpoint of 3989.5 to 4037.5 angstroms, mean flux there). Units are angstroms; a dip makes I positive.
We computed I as 9.8 angstroms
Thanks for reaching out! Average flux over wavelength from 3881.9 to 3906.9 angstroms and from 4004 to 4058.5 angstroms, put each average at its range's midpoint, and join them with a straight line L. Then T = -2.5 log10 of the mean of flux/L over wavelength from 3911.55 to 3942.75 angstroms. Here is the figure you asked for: 0.44 mag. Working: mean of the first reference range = 19.2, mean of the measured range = 13.6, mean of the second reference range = 24.2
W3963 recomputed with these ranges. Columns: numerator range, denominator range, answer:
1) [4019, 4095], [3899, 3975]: 1.68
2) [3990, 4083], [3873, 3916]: 1.31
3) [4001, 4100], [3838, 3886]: 1.34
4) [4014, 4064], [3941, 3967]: 1.37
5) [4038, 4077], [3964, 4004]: 1.31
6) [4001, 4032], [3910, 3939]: 1.84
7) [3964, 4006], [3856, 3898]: 1.05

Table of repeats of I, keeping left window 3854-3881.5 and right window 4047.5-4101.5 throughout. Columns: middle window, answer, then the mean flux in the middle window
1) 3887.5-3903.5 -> 1.6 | 18.9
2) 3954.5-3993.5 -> 8.1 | 18.1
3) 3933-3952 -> 6.7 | 14.3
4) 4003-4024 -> -0.8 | 24.5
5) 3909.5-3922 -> 0.8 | 20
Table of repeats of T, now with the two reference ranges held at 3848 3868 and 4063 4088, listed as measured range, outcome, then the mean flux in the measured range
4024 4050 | 0.02 mag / 24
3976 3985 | 0.06 mag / 22.2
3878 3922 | 0.13 mag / 19.7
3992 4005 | -0.02 mag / 24.4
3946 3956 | 0.10 mag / 21.1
